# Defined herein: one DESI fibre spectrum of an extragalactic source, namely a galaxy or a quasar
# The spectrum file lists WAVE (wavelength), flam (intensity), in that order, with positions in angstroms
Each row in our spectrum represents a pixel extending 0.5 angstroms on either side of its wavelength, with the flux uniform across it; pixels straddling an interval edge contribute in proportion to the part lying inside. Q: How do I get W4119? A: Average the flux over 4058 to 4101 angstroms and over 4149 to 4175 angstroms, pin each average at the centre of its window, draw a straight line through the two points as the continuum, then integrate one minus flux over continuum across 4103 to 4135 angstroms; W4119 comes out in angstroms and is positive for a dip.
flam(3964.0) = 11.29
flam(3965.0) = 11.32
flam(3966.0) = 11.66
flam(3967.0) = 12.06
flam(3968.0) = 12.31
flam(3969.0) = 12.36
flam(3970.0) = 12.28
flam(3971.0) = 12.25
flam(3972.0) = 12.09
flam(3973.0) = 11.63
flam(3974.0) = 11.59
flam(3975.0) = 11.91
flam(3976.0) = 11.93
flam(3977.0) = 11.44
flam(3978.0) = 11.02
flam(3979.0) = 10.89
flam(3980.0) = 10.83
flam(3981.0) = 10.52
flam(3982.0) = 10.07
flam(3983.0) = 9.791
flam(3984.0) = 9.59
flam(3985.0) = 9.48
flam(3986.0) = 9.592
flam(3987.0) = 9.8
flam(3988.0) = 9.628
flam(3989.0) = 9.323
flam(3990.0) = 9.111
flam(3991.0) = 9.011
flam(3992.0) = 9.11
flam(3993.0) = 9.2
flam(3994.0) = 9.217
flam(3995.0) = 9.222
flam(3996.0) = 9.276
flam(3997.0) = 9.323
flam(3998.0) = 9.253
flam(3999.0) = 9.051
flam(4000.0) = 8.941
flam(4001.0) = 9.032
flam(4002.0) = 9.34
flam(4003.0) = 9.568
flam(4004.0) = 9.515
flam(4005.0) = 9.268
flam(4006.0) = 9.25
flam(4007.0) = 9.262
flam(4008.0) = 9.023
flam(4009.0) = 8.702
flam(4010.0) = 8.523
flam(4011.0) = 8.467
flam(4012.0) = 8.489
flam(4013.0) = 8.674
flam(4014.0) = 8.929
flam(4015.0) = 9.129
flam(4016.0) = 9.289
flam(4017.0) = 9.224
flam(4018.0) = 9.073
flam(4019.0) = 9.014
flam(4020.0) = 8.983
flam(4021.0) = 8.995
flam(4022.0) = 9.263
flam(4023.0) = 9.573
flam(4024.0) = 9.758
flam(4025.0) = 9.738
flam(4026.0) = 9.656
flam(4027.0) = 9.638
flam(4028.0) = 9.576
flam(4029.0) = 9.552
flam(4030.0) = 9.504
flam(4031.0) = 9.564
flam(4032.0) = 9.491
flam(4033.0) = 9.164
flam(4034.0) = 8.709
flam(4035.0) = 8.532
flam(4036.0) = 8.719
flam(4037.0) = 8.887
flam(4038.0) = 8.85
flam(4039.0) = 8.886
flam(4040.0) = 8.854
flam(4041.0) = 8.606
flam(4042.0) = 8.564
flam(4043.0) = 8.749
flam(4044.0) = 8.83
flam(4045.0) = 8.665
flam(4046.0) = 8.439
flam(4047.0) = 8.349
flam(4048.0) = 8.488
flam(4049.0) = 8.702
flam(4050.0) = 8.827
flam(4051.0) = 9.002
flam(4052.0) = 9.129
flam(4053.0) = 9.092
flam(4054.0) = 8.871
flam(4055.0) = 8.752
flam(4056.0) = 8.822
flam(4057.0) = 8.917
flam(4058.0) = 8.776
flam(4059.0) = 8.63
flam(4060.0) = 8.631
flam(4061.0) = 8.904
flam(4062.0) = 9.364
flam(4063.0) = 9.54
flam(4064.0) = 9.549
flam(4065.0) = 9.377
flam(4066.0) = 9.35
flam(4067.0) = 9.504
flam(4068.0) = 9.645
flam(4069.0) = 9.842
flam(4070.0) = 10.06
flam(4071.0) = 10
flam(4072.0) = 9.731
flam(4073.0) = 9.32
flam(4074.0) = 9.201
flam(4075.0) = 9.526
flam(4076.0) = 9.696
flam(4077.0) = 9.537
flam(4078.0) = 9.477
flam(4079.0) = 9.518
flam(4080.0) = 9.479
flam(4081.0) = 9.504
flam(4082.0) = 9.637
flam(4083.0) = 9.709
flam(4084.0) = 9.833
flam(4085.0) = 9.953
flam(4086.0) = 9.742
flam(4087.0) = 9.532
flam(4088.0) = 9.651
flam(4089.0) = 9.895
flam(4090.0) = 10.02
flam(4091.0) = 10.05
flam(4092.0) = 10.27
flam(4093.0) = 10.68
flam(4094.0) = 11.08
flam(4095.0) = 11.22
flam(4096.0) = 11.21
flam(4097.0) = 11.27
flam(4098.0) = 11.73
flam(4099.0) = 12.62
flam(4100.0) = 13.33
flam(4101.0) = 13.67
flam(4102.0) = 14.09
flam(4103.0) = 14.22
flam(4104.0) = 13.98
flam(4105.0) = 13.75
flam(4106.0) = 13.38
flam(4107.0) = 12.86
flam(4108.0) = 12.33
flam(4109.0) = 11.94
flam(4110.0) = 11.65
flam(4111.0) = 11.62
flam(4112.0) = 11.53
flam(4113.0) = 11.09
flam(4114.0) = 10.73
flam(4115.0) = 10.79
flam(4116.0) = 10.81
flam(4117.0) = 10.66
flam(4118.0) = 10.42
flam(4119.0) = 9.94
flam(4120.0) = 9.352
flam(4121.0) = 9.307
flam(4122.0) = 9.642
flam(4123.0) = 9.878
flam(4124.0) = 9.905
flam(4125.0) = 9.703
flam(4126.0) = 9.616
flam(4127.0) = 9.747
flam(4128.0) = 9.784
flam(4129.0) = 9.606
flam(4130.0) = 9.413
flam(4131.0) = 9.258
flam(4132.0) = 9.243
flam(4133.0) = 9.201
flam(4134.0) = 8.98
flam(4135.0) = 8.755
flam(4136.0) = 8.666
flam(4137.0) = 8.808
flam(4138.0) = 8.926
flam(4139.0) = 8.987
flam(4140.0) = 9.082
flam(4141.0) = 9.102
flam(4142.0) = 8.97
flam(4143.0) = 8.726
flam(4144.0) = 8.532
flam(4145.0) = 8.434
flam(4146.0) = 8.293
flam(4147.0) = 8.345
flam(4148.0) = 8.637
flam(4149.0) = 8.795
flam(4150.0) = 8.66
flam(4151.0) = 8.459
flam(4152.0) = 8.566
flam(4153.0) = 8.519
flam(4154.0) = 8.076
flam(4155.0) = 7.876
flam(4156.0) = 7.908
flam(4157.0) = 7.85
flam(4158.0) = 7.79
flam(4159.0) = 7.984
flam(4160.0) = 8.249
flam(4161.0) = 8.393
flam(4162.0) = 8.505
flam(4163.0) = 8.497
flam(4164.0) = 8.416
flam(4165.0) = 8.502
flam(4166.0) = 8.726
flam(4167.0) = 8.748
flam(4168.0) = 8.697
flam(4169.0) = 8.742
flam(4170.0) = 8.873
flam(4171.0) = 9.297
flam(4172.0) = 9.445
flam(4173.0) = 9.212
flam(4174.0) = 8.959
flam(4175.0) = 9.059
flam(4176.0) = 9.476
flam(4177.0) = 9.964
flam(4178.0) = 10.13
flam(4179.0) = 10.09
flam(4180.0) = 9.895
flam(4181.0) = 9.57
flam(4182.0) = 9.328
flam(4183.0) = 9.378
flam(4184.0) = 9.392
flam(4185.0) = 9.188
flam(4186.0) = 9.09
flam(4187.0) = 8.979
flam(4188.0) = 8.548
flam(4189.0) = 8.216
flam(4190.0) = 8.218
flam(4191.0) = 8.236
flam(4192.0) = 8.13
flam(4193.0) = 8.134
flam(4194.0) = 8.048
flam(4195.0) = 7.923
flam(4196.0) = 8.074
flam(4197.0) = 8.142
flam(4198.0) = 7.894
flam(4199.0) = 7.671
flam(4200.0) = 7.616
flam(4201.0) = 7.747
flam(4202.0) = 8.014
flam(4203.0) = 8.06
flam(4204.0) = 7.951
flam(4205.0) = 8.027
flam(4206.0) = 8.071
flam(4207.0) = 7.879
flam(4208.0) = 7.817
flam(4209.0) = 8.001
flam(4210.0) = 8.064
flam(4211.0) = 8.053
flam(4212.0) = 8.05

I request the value -4.7 angstroms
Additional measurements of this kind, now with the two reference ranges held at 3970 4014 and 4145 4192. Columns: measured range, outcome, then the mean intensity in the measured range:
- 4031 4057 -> 1.89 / 8.82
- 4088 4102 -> -3.27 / 11.4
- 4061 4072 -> -0.26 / 9.6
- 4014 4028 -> 0.46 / 9.33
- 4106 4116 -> -2.80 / 11.7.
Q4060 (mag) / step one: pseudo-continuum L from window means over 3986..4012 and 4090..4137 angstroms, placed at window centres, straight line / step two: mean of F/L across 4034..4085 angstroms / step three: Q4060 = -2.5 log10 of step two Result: 0.11 mag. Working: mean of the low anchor 9.17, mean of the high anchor 10.9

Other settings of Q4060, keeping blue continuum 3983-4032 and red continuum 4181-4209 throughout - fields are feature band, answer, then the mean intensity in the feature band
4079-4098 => -0.153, 10.2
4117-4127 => -0.132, 9.8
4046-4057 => 0.029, 8.79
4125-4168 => -0.021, 8.72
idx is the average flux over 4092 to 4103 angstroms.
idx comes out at 12.1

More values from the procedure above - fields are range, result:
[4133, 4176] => 8.64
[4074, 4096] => 9.92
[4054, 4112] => 10.5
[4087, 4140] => 10.7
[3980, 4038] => 9.27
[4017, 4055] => 9.03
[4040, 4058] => 8.76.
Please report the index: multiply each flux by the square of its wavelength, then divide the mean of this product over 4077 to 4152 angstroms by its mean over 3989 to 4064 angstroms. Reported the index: 1.18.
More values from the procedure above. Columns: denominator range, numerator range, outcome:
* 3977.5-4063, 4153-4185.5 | 1.04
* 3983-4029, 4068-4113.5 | 1.24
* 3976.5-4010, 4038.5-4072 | 0.98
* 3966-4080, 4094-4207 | 1.06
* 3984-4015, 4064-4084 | 1.09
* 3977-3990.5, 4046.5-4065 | 0.92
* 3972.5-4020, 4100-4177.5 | 1.08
